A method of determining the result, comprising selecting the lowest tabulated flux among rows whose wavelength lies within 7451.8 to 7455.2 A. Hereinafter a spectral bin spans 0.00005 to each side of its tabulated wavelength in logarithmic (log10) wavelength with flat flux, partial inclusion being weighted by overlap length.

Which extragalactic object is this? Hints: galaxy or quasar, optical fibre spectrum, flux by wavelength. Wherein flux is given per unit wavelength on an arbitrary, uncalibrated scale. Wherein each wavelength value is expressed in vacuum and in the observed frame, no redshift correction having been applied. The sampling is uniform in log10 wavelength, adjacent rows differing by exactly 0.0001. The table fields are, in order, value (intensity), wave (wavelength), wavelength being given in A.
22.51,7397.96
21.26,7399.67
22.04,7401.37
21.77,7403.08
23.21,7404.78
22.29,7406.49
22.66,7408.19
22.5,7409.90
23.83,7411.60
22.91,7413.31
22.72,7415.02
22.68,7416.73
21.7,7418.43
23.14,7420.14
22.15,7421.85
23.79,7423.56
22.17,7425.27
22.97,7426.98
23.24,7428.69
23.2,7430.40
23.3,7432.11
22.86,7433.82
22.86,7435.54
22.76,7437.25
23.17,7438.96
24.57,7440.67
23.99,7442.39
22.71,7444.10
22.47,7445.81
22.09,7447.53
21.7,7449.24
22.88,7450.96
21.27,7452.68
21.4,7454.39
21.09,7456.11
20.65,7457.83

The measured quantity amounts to 21.27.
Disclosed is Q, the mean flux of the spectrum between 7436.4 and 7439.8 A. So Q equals 23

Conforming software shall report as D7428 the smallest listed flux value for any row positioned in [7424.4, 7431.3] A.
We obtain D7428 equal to 22.17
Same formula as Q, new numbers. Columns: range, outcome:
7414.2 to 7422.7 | 22.5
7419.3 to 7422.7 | 22.6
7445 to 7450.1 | 22.1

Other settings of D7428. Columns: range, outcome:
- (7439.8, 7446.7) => 22.47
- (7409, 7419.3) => 21.7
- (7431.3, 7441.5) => 22.76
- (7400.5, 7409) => 21.77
